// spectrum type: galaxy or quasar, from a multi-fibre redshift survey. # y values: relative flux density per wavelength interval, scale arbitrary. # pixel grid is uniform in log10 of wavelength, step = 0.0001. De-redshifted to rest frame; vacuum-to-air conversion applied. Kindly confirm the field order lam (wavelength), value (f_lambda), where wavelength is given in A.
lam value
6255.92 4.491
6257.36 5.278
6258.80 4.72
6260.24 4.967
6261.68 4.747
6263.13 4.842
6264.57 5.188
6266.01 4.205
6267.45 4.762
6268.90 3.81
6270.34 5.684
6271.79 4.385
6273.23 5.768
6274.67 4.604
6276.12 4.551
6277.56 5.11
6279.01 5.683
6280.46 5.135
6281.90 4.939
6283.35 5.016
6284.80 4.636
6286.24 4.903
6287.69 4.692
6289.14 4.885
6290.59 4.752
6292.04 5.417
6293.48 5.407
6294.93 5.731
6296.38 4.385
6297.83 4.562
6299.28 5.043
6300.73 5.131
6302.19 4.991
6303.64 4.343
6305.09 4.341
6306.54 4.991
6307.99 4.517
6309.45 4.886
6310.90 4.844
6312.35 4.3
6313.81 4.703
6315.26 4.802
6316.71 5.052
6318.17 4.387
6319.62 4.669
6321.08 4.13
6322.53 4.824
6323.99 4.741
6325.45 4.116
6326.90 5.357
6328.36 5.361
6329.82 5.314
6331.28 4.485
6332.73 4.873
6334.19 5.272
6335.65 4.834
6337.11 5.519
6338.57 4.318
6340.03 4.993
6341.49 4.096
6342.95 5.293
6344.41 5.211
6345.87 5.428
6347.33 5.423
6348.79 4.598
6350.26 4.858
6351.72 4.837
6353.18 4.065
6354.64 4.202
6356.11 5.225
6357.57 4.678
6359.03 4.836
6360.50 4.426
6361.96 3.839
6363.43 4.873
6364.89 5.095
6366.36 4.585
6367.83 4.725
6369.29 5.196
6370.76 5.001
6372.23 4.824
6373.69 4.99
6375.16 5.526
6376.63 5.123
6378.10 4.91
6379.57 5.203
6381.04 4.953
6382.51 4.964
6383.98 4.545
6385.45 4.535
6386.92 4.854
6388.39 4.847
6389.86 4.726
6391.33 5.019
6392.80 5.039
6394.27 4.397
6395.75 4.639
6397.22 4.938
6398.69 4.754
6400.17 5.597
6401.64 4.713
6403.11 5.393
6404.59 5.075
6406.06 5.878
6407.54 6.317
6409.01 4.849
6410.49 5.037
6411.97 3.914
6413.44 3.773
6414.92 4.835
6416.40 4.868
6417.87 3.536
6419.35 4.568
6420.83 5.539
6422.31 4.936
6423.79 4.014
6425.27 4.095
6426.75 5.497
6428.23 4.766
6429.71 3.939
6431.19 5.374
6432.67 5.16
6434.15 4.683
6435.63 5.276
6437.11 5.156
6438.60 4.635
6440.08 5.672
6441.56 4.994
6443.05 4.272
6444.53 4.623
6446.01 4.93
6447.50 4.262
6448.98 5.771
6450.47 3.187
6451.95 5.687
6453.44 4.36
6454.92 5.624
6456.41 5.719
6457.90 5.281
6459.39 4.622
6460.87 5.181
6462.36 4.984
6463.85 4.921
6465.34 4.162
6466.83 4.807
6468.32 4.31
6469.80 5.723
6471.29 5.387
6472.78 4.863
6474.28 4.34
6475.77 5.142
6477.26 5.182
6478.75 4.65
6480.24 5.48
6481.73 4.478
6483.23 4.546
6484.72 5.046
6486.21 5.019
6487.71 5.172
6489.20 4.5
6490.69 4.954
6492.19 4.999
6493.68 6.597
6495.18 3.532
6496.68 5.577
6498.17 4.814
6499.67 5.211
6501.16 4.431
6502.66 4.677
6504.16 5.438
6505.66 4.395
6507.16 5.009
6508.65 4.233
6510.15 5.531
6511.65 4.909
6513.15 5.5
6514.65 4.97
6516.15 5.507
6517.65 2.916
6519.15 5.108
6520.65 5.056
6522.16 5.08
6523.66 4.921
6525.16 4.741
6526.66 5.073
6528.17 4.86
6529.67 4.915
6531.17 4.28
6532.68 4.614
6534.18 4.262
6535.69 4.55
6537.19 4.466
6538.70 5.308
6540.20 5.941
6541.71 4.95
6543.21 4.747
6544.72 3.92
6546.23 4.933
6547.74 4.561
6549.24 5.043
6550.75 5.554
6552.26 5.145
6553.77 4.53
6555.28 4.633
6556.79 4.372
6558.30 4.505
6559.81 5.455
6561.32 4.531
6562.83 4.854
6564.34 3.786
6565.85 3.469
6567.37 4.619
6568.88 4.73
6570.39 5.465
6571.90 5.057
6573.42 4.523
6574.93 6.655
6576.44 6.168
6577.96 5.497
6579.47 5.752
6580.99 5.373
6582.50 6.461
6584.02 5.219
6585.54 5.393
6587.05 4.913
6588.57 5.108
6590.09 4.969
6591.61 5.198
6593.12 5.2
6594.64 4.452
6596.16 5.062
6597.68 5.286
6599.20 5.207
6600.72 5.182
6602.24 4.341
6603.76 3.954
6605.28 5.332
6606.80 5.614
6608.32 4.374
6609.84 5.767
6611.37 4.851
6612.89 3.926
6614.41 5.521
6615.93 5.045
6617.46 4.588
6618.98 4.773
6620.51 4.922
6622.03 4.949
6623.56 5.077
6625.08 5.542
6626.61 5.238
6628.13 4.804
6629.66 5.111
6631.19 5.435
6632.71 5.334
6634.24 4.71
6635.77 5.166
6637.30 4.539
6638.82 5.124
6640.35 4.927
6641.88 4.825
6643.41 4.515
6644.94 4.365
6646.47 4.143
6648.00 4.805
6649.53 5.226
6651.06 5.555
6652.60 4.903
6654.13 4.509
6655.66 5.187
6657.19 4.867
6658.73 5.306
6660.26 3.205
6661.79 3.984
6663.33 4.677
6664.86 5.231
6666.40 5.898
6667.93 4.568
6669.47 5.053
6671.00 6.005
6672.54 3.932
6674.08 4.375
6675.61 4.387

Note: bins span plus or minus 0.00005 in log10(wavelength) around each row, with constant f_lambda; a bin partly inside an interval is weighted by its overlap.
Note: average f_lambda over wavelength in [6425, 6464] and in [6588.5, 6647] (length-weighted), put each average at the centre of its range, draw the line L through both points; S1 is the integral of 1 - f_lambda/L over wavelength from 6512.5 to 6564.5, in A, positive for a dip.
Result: 1.4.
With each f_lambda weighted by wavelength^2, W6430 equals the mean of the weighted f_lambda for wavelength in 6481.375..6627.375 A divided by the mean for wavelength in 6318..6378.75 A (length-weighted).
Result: 1.09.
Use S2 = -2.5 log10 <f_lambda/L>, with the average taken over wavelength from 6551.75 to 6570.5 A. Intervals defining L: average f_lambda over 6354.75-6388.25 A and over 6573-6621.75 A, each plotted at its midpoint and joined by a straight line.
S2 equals 0.11 mag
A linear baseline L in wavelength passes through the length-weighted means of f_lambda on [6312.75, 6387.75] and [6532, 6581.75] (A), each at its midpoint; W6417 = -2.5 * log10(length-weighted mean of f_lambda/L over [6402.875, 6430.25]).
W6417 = 0.02 mag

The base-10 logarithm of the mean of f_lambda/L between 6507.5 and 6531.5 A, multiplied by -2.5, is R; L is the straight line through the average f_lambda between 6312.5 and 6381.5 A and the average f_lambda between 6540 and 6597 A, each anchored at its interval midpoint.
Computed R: 0.02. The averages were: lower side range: 4.84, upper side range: 5.01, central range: 4.86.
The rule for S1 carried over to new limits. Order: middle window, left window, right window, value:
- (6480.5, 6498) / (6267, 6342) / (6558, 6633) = 0.1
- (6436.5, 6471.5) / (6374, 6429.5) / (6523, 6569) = -0.8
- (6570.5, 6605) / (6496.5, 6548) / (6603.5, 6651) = -2.3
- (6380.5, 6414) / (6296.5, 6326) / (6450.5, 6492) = -0.7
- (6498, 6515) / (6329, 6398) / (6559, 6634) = 0.2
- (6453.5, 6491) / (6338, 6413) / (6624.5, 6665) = -0.6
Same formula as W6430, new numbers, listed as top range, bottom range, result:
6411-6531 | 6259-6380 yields 1.05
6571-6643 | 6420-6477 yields 1.10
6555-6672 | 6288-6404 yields 1.11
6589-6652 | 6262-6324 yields 1.13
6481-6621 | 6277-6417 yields 1.08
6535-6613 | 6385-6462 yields 1.07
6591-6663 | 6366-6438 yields 1.07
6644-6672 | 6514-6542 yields 1.05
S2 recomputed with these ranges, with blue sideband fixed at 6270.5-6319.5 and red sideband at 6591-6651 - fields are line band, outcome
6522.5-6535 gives 0.046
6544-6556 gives 0.031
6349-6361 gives 0.057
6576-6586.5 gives -0.150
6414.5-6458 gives 0.016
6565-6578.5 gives -0.040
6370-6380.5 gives -0.039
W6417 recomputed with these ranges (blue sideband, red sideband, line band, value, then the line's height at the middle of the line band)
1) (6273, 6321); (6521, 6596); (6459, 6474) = 0.008 mag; 4.92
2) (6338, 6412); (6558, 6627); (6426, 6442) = -0.017 mag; 4.94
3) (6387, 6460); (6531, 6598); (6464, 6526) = 0.005 mag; 4.92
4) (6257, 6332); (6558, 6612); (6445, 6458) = 0.002 mag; 4.97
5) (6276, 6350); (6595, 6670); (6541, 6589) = -0.021 mag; 4.9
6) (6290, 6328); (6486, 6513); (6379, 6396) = 0.011 mag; 4.86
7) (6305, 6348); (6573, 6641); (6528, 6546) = 0.071 mag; 5.06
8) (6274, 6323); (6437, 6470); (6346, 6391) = 0.008 mag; 4.86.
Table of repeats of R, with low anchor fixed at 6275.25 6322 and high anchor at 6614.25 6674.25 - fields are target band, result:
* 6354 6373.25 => 0.026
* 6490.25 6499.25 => -0.046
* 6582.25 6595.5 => -0.059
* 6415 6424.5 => 0.061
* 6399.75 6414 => -0.044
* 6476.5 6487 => -0.010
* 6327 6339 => -0.041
